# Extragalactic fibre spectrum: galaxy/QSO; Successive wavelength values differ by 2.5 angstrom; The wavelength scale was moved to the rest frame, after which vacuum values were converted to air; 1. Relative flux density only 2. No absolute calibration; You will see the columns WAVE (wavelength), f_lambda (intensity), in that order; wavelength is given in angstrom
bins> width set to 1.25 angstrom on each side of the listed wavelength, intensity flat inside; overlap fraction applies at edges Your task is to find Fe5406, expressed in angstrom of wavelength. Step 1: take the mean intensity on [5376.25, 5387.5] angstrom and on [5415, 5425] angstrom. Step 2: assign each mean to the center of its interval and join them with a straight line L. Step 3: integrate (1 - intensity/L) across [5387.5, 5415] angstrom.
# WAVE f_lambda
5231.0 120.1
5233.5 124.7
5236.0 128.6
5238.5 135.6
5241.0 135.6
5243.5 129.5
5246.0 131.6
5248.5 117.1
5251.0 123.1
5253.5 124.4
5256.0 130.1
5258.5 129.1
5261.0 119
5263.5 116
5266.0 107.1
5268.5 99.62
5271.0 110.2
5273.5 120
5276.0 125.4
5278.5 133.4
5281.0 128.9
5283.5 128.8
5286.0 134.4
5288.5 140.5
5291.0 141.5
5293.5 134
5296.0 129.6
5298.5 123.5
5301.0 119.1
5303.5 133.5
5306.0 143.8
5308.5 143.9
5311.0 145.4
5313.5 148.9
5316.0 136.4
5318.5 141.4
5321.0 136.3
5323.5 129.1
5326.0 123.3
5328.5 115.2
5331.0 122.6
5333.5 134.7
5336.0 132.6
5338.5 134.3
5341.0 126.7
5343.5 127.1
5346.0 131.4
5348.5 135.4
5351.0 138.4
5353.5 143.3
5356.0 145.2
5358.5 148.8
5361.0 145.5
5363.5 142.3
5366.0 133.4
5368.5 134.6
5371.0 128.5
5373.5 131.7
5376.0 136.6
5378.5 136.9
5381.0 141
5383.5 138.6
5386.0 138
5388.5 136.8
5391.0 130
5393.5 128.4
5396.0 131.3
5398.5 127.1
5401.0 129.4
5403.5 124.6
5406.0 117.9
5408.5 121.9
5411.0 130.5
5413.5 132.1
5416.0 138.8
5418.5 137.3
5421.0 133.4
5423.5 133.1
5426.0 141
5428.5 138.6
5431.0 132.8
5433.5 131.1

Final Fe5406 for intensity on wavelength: 1.8 angstrom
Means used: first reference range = 138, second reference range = 136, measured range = 128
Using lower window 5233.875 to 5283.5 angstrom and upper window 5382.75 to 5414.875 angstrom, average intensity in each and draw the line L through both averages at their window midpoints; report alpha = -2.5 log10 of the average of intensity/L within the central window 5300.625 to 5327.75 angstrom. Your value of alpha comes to -0.09 mag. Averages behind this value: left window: 124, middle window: 137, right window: 130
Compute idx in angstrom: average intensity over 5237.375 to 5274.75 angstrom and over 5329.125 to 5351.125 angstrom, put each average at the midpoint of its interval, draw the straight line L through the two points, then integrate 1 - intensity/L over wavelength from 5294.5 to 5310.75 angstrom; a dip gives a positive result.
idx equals -0.8 angstrom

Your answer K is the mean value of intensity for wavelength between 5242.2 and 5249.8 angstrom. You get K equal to 126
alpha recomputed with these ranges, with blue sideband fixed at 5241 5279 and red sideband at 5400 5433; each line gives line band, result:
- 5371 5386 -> -0.06 mag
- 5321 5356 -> -0.04 mag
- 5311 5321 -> -0.14 mag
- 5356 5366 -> -0.13 mag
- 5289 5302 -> -0.06 mag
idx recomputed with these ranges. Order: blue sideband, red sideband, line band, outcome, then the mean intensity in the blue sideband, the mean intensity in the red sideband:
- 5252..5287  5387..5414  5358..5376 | -1.53 angstrom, 122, 128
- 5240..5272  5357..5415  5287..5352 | -3.29 angstrom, 121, 133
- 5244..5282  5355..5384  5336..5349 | 0.31 angstrom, 121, 139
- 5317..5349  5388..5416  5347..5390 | -3.09 angstrom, 130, 128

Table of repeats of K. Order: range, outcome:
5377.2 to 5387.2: 139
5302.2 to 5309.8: 140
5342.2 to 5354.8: 135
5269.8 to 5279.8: 122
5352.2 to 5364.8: 145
